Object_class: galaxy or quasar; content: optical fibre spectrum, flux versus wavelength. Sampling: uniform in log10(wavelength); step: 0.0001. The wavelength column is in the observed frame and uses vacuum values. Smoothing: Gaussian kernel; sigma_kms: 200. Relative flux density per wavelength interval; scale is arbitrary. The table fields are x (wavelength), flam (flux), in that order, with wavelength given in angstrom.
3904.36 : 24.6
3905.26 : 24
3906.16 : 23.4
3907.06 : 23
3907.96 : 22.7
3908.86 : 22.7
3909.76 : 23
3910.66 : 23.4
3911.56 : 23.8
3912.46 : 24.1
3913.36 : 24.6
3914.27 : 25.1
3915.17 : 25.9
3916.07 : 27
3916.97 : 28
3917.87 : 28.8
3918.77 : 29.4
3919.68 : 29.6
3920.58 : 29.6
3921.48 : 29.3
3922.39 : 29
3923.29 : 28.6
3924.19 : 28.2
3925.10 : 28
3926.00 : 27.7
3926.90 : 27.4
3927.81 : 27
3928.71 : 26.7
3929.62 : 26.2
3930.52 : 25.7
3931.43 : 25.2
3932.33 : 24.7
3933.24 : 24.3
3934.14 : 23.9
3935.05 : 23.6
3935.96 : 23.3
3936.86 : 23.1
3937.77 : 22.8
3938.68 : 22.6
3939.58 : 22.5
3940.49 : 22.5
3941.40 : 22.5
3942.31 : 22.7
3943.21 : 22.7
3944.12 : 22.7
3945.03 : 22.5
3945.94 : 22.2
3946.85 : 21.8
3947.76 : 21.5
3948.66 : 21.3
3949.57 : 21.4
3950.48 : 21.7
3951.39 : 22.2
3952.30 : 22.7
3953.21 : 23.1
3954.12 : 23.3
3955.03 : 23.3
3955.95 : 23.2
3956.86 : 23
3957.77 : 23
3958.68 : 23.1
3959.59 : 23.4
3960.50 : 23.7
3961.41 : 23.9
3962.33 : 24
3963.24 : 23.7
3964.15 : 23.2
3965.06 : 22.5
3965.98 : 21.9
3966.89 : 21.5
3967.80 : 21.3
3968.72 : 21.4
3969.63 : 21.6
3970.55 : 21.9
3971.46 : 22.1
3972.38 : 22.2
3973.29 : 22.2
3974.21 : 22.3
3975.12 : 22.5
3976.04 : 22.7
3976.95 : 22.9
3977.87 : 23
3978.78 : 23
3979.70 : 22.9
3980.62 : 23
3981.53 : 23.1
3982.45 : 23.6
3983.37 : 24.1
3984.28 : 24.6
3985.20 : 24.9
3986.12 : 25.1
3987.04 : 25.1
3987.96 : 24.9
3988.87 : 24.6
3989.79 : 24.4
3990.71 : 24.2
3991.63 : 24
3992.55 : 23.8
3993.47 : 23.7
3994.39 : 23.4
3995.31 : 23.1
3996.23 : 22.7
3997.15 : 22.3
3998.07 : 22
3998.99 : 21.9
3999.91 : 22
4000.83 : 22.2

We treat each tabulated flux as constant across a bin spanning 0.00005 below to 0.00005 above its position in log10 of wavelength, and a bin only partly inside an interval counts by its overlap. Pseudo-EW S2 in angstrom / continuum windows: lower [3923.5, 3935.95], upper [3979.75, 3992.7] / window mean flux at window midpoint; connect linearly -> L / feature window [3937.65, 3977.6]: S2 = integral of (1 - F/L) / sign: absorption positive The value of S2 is 4.1 angstrom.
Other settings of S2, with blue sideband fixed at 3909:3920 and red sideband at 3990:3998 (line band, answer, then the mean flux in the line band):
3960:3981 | 1.3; 22.6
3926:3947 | 1.0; 24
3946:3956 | 1.0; 22.3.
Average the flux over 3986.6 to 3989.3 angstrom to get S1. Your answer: 24.9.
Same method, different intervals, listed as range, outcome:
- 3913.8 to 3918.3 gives 26.9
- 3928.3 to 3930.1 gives 26.4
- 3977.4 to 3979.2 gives 23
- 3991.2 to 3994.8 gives 23.7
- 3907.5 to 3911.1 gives 23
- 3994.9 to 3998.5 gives 22.5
